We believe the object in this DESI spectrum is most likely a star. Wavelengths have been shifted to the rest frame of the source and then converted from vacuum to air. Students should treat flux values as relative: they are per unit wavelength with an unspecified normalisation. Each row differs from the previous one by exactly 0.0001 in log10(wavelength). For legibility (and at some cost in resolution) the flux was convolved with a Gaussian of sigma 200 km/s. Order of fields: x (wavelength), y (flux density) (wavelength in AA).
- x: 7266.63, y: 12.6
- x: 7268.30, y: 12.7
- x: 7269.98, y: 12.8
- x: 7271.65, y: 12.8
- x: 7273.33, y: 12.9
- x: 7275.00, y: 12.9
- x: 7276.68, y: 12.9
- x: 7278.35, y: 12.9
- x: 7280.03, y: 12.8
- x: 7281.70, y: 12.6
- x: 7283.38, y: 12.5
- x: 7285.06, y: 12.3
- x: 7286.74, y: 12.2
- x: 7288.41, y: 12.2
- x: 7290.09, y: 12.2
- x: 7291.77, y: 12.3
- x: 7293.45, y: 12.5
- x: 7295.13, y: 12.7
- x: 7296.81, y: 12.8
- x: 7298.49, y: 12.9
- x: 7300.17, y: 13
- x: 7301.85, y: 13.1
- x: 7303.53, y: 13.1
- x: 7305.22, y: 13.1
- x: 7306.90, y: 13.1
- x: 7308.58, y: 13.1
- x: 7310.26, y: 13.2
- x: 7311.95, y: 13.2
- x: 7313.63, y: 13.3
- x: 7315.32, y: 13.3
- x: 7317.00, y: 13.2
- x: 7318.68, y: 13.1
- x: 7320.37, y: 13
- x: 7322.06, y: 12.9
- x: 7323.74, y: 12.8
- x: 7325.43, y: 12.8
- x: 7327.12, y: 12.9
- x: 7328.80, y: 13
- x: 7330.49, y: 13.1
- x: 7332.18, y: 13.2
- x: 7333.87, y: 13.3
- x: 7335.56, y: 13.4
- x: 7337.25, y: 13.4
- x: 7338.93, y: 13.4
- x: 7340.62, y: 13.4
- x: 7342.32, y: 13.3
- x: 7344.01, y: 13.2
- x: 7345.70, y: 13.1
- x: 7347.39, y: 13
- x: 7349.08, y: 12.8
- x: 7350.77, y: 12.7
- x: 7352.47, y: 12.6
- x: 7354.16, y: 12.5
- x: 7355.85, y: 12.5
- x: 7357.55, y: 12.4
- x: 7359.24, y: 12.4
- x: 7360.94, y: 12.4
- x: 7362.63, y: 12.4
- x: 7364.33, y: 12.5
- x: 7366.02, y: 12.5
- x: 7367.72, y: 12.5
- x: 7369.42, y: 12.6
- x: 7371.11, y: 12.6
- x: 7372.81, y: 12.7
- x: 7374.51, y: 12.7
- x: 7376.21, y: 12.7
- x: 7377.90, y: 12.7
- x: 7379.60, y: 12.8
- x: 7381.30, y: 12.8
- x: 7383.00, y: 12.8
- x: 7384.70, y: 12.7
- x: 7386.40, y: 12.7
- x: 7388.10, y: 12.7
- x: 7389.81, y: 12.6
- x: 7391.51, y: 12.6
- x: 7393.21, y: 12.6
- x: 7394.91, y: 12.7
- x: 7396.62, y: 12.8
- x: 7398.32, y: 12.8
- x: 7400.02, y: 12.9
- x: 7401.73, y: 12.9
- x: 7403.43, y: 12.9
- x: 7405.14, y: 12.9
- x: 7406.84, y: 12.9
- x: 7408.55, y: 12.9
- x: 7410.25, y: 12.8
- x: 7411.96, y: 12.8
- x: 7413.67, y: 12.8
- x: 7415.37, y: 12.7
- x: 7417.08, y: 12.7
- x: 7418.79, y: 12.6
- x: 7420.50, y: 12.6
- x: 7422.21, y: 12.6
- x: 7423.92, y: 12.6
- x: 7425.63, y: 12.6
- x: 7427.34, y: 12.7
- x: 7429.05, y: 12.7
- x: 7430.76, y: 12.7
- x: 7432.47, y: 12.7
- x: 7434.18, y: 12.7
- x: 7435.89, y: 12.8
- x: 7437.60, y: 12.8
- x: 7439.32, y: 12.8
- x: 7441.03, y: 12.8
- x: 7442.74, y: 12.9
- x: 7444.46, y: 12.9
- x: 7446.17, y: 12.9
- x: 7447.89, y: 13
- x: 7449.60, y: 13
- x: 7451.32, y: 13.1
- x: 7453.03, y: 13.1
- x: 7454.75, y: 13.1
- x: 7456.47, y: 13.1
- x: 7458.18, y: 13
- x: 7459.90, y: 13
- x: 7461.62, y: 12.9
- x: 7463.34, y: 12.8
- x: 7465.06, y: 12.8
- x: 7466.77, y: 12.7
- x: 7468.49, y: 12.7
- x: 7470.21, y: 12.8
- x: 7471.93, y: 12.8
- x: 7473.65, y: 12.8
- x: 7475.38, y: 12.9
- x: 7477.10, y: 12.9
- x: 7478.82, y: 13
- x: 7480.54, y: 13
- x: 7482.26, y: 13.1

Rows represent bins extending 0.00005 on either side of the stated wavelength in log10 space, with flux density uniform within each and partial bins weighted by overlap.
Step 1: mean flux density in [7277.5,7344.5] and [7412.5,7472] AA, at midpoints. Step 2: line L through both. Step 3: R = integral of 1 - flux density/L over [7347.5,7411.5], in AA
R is 1.0 AA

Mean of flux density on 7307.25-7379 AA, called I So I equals 12.9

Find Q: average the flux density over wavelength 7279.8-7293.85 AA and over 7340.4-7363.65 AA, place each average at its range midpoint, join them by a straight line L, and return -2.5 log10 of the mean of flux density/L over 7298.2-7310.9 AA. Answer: -0.05 mag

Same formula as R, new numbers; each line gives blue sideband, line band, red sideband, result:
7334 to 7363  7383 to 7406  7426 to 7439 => 0.1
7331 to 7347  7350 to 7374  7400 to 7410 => 1.1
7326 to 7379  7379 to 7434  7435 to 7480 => 0.6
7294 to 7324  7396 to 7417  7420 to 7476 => 0.1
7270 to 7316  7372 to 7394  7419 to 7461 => 0.2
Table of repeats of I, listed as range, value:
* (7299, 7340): 13.1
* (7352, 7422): 12.7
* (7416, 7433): 12.6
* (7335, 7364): 12.9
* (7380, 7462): 12.8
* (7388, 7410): 12.8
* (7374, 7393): 12.7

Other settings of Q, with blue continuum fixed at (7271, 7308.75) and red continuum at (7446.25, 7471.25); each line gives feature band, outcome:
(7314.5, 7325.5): -0.02 mag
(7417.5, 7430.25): 0.02 mag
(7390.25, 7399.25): 0.01 mag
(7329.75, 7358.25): -0.02 mag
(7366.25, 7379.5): 0.02 mag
